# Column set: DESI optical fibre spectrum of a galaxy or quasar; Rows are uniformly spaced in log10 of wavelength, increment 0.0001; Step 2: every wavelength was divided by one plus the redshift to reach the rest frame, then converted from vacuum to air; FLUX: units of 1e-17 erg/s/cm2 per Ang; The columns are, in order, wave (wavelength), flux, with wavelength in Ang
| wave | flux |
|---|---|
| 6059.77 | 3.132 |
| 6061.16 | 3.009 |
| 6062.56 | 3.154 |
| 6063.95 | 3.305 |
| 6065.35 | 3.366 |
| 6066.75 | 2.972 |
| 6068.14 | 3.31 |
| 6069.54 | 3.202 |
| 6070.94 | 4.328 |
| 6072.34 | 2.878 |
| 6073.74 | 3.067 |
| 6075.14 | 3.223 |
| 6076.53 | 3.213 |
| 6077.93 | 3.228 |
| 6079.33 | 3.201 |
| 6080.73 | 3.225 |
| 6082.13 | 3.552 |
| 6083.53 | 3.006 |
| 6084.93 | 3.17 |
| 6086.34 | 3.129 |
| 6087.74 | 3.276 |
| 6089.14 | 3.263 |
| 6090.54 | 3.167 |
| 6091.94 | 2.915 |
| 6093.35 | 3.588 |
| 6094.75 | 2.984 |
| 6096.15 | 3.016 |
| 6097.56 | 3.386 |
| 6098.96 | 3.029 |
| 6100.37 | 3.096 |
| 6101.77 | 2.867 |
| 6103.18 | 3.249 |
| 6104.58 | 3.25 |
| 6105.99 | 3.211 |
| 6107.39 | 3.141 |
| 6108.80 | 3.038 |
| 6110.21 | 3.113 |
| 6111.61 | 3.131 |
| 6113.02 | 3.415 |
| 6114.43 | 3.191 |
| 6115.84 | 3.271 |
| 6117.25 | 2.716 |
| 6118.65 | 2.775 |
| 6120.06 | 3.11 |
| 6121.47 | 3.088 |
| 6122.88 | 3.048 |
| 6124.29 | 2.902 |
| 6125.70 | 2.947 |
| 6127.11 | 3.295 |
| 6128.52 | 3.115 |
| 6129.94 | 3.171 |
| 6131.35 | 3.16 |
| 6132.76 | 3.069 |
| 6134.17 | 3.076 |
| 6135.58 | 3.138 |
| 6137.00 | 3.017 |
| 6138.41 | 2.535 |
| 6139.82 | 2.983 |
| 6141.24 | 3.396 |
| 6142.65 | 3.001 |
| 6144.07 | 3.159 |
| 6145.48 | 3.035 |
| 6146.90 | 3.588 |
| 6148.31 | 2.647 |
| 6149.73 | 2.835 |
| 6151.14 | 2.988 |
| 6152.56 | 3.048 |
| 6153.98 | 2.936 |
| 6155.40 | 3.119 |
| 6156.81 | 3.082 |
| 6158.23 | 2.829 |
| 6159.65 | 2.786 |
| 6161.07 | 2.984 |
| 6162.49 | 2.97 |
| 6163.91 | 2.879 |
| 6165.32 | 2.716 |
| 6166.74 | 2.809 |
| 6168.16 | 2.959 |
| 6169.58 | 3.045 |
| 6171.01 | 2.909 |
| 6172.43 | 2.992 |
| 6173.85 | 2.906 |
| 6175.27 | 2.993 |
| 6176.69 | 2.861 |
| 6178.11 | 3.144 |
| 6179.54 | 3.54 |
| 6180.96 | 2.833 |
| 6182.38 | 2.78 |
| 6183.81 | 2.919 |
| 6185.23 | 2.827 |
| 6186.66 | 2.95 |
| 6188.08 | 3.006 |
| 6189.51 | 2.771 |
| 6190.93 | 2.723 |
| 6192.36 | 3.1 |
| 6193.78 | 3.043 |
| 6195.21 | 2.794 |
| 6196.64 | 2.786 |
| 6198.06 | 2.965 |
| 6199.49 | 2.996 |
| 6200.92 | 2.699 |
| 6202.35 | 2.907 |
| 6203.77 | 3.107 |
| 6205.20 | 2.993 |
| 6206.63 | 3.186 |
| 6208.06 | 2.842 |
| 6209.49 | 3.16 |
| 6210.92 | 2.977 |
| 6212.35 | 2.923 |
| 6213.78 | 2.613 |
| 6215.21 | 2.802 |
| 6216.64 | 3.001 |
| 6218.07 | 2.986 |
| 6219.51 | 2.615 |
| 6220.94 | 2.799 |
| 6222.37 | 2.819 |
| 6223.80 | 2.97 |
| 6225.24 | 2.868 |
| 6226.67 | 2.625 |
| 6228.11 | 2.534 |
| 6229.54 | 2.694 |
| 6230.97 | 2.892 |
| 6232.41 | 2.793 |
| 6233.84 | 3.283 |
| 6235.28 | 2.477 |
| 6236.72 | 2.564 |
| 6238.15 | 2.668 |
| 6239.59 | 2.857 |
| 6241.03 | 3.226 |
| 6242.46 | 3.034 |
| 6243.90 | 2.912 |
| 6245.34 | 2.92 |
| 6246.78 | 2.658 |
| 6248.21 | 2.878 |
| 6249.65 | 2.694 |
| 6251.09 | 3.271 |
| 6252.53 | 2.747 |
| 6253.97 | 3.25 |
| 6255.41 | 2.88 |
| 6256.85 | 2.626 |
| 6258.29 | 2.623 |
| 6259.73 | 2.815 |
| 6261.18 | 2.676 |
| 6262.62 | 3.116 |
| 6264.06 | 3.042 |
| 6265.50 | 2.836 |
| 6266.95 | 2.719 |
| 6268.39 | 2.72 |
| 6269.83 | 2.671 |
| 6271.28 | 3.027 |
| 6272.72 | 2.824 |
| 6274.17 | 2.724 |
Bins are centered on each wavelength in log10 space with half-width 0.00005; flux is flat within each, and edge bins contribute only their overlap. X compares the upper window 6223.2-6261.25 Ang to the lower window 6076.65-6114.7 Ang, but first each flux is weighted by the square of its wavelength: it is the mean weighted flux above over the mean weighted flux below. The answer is 0.9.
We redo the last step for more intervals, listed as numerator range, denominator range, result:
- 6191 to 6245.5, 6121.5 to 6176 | 0.98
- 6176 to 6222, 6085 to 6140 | 0.97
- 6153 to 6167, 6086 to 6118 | 0.94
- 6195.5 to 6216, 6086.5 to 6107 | 0.96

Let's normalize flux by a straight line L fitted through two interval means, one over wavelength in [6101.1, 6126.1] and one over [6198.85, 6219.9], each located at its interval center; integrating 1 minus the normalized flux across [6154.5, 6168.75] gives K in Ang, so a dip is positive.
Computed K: 0.43 Ang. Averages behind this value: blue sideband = 3.08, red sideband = 2.92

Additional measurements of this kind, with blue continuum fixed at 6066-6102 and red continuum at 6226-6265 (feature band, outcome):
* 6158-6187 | 0.7 Ang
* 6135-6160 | 0.5 Ang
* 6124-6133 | 0.0 Ang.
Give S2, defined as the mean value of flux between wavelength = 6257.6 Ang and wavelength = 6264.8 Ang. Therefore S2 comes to 2.86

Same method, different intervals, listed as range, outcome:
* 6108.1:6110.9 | 3.07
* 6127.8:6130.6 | 3.13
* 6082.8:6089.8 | 3.17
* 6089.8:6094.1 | 3.22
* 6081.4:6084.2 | 3.28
